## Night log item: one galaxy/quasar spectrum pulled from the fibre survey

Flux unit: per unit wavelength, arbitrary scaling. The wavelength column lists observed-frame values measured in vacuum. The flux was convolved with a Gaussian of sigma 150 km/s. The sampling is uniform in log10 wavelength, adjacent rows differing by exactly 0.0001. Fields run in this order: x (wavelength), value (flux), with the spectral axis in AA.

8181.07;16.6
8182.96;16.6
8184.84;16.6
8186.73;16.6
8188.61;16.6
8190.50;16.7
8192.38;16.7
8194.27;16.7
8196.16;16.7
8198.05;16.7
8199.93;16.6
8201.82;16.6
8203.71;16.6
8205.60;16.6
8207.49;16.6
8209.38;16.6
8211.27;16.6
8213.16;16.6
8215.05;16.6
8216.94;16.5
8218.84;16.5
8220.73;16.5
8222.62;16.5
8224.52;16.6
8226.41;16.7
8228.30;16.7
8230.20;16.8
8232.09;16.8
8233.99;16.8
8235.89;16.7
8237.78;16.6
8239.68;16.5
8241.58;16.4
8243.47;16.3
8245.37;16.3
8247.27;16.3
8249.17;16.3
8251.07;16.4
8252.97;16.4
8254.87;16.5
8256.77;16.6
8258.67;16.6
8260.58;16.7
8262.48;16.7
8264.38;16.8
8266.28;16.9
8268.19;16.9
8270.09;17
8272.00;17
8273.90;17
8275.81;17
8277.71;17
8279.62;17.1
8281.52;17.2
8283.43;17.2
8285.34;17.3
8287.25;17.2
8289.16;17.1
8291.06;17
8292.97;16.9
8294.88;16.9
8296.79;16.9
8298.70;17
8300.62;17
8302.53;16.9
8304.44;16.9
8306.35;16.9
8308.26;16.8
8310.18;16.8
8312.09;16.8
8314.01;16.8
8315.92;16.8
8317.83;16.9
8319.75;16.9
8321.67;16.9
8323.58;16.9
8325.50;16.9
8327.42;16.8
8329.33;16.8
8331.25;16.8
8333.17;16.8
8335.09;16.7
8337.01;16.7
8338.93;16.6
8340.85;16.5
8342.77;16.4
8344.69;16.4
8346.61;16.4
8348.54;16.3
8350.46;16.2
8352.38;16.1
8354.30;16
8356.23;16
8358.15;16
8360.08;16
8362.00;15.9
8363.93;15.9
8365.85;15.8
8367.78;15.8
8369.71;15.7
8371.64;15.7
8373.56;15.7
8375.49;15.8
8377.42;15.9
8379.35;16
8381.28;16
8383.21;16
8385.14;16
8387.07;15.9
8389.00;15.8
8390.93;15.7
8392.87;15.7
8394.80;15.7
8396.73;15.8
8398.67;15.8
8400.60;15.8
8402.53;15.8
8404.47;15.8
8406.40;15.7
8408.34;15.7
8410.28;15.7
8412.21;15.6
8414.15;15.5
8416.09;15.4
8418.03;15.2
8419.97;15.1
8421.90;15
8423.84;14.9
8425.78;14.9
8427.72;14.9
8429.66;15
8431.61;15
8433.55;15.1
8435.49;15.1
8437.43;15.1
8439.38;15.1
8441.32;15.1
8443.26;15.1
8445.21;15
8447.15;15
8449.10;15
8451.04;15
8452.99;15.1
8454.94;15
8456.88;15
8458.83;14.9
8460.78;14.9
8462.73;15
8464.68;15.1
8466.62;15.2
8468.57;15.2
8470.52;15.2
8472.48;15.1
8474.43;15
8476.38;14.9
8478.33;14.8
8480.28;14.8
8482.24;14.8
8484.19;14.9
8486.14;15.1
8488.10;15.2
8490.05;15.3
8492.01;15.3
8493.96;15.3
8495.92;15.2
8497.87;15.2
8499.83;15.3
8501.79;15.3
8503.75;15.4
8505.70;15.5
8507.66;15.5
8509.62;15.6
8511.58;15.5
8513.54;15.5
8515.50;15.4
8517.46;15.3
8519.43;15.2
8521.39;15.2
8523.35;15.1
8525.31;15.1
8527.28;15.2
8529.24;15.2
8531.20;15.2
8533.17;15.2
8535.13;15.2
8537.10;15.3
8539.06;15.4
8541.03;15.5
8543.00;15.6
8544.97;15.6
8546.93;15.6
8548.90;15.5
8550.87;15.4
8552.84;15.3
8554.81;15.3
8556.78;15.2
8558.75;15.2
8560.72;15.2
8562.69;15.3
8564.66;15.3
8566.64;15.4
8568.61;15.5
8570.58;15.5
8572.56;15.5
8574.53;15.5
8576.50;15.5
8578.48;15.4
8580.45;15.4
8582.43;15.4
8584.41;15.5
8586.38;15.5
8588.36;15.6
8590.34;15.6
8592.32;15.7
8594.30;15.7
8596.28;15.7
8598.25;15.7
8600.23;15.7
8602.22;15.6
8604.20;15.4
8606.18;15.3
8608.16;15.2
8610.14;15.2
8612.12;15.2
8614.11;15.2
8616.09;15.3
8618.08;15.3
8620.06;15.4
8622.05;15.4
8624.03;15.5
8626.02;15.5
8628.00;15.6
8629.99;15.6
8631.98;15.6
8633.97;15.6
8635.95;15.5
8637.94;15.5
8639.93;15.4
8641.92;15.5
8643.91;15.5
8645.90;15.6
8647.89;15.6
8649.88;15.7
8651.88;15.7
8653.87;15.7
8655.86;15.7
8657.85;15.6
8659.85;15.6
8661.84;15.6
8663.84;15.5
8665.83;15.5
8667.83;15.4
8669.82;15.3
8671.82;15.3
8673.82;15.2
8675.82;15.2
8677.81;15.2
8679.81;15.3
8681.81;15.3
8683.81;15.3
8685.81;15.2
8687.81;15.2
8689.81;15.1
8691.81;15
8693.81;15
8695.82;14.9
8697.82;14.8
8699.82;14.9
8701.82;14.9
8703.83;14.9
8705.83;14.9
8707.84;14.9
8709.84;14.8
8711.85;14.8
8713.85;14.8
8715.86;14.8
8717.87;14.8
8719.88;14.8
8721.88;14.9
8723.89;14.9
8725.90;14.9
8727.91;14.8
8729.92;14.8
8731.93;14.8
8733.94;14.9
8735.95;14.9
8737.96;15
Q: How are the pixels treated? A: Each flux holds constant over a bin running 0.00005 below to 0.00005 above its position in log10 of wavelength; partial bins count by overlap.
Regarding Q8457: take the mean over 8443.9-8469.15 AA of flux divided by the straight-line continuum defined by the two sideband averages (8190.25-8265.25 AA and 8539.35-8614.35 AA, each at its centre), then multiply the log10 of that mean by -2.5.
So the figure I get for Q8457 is 0.06 mag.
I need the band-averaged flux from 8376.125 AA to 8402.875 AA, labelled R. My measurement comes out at 15.9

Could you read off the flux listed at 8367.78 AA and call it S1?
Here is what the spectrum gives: 15.8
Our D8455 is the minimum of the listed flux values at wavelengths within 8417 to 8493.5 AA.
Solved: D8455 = 14.8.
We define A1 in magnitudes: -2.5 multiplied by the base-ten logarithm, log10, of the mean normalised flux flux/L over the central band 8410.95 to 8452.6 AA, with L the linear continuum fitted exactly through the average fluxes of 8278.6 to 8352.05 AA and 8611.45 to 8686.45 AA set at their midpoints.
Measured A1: 0.09 mag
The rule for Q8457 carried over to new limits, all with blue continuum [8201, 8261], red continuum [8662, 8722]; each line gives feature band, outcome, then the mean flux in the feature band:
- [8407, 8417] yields 0.027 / 15.6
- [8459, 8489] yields 0.054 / 15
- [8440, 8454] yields 0.057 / 15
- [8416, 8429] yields 0.063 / 15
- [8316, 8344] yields -0.034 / 16.8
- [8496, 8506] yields 0.025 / 15.3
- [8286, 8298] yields -0.043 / 17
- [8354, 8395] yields 0.016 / 15.9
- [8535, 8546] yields 0.008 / 15.5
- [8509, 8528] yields 0.023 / 15.3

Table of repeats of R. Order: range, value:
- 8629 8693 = 15.4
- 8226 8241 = 16.7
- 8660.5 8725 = 15.1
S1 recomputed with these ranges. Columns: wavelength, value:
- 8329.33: 16.8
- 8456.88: 15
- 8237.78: 16.6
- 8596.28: 15.7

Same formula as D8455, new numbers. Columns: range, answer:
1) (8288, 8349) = 16.3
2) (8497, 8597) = 15.1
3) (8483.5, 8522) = 14.9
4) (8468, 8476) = 15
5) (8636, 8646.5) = 15.4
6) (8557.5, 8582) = 15.2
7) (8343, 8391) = 15.7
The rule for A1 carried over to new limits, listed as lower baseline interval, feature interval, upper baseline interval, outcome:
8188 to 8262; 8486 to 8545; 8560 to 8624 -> 0.03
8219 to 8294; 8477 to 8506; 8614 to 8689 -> 0.06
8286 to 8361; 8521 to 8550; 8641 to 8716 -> 0.03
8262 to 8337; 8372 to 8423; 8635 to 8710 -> 0.05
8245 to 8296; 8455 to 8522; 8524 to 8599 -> 0.04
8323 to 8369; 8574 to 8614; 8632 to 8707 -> 0.01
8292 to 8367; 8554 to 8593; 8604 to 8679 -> 0.02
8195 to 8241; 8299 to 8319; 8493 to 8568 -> -0.04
